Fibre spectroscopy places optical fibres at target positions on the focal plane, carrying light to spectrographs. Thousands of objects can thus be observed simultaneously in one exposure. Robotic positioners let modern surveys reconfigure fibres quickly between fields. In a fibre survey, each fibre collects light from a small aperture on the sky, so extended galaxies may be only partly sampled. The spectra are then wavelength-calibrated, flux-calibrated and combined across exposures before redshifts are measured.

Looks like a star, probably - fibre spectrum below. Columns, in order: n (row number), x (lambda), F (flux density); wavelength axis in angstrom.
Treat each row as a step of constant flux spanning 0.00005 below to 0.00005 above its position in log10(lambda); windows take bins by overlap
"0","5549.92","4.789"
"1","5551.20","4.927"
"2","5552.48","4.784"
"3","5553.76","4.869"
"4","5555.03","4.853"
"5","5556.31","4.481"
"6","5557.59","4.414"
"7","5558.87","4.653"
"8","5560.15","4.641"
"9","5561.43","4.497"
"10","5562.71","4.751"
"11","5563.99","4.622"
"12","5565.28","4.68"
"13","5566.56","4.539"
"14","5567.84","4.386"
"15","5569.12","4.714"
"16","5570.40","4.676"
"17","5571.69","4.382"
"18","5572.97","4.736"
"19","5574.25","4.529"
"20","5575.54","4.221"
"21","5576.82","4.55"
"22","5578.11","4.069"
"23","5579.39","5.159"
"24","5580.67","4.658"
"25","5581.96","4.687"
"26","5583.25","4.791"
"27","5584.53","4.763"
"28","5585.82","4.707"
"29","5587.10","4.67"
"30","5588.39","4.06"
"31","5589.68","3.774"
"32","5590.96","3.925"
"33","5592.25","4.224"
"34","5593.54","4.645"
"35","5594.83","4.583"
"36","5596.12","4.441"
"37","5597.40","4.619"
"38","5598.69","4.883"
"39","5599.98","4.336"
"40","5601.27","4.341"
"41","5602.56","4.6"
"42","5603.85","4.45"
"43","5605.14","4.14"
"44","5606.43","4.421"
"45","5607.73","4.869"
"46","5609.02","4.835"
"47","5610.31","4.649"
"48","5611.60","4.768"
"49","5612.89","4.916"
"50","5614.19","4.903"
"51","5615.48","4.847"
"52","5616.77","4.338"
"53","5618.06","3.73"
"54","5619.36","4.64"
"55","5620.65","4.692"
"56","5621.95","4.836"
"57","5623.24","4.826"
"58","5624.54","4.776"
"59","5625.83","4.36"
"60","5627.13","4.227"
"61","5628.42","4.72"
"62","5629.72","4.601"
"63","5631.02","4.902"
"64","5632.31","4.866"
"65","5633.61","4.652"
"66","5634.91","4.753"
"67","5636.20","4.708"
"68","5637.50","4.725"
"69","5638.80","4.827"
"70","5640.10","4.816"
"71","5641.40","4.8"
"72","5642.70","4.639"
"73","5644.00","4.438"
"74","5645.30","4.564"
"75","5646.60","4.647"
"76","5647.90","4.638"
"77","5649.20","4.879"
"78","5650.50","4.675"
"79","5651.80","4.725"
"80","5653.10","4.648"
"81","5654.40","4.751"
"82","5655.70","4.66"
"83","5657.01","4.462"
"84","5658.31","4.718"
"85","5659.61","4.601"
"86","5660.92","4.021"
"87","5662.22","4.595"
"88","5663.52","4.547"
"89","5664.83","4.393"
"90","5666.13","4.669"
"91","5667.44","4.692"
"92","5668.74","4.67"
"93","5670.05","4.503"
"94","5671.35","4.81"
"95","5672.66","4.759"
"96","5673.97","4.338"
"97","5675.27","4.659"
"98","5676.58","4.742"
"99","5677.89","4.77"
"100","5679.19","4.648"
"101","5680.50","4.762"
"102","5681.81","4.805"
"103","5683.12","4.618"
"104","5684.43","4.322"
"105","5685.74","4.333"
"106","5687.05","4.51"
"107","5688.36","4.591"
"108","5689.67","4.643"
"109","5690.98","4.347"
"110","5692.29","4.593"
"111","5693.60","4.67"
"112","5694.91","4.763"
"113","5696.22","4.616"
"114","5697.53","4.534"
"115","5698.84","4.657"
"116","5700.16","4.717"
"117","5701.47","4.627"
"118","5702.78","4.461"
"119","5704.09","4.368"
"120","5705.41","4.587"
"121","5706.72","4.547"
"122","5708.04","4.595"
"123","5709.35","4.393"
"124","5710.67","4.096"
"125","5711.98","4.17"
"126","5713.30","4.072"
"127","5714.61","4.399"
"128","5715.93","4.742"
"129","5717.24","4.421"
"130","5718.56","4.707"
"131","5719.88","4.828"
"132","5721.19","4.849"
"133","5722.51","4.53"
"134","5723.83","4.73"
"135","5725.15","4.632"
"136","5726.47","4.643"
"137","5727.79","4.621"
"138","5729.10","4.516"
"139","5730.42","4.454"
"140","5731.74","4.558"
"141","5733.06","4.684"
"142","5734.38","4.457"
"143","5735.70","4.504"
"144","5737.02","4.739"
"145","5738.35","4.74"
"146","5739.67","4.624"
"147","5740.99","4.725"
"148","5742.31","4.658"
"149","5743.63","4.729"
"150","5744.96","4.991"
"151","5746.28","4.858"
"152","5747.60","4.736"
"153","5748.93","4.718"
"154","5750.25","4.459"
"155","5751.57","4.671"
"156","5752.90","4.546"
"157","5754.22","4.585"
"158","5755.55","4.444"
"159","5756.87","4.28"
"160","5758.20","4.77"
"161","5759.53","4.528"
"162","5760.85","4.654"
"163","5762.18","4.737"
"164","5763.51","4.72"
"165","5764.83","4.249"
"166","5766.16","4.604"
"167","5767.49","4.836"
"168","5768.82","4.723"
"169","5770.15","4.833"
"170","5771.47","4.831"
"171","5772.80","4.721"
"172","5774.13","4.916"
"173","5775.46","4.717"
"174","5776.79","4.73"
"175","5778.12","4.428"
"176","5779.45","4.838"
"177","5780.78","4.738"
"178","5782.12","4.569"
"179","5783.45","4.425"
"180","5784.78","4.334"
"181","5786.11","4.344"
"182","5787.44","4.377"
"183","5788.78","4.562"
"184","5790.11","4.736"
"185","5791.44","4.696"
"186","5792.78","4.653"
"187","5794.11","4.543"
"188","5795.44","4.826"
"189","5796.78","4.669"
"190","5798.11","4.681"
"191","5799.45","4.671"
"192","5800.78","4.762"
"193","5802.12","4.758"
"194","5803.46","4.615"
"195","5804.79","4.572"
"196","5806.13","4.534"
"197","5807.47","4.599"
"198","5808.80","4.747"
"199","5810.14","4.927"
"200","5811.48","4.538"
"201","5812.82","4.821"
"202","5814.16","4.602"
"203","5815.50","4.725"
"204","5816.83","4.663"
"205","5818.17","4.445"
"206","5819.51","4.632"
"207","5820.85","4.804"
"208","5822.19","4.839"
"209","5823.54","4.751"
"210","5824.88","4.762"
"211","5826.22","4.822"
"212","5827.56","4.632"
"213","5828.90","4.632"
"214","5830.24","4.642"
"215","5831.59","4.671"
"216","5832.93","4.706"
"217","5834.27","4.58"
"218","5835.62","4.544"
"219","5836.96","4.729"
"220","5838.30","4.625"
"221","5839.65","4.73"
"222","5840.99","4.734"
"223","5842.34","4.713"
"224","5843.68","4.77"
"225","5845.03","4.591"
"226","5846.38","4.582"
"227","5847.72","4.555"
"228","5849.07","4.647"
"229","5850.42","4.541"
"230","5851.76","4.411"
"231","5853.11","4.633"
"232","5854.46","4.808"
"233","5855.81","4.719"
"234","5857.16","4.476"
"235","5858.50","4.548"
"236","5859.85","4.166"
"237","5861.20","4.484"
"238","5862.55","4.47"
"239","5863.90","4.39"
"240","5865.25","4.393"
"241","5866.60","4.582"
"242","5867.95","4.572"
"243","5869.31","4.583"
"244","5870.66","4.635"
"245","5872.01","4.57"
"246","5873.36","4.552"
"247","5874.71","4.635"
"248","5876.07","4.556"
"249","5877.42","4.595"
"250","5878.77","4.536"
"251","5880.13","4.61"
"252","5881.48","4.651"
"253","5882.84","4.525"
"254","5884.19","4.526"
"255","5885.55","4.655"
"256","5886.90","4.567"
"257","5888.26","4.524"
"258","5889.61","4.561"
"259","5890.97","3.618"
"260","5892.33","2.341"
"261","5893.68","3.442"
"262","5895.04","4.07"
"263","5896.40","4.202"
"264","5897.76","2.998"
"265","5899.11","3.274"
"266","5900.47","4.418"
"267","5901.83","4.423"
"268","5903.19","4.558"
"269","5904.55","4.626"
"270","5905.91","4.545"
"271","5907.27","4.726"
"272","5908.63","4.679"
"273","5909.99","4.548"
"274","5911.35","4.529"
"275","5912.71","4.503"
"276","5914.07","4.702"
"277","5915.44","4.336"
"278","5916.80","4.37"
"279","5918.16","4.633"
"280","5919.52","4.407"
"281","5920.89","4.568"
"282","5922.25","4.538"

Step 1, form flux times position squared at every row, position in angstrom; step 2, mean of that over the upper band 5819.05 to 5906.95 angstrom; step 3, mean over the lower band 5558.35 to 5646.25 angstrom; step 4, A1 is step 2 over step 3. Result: 1.1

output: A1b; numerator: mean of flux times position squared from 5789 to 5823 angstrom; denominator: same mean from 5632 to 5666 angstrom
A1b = 1.07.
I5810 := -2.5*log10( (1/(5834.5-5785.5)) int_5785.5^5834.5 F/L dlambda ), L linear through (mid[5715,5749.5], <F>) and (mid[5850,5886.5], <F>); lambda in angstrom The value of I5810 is -0.02 mag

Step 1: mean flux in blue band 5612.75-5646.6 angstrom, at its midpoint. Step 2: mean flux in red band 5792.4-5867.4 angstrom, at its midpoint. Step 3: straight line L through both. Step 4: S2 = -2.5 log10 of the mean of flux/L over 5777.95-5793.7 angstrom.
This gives 0.02 mag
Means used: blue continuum 4.65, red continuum 4.64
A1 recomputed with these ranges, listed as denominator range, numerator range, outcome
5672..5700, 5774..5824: 1.05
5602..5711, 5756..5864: 1.06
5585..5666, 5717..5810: 1.06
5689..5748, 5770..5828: 1.05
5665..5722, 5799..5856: 1.07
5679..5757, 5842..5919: 1.02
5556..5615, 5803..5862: 1.11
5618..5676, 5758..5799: 1.05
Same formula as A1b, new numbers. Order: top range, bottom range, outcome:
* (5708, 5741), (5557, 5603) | 1.06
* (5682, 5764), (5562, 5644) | 1.04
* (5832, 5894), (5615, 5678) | 1.05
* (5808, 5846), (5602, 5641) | 1.08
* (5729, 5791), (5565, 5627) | 1.08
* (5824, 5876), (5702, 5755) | 1.05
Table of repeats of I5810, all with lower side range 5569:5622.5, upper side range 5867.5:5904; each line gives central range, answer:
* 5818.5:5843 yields -0.09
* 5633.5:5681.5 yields -0.04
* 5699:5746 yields -0.04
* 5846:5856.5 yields -0.08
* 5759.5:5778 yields -0.08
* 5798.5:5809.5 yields -0.08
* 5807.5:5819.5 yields -0.08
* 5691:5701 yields -0.04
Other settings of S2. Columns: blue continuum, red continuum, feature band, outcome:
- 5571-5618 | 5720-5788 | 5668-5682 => -0.02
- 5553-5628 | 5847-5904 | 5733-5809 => -0.05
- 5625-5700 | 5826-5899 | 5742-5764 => -0.02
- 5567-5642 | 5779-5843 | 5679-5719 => 0.02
